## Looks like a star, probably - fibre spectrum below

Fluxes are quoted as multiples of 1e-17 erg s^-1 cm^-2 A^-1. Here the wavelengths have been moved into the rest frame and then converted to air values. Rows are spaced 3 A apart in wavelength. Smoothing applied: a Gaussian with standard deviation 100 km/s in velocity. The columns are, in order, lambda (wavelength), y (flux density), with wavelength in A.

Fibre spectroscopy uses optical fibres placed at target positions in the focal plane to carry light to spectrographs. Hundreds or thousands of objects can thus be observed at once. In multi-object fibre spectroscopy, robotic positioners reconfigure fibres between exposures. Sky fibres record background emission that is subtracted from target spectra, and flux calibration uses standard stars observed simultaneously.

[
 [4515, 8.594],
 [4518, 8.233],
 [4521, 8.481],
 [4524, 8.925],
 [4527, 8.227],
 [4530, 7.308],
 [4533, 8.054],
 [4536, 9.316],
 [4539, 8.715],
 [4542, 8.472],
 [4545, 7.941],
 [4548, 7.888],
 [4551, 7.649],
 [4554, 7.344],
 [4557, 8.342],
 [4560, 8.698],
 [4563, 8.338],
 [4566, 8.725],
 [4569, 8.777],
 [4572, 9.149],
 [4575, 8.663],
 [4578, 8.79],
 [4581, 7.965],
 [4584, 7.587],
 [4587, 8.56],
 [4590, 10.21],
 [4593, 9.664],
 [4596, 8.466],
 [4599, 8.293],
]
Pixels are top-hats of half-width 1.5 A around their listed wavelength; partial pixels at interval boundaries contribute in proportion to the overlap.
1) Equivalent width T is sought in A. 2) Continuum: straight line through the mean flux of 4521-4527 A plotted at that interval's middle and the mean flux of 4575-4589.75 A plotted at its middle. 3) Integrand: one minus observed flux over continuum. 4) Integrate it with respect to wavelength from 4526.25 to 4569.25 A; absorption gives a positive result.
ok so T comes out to 1.60 A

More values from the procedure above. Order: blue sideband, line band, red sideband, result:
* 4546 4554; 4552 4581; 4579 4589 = -2.03 A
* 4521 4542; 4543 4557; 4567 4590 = 1.16 A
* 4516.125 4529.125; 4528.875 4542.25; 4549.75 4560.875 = -0.25 A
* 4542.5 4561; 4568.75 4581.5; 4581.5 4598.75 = -0.35 A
